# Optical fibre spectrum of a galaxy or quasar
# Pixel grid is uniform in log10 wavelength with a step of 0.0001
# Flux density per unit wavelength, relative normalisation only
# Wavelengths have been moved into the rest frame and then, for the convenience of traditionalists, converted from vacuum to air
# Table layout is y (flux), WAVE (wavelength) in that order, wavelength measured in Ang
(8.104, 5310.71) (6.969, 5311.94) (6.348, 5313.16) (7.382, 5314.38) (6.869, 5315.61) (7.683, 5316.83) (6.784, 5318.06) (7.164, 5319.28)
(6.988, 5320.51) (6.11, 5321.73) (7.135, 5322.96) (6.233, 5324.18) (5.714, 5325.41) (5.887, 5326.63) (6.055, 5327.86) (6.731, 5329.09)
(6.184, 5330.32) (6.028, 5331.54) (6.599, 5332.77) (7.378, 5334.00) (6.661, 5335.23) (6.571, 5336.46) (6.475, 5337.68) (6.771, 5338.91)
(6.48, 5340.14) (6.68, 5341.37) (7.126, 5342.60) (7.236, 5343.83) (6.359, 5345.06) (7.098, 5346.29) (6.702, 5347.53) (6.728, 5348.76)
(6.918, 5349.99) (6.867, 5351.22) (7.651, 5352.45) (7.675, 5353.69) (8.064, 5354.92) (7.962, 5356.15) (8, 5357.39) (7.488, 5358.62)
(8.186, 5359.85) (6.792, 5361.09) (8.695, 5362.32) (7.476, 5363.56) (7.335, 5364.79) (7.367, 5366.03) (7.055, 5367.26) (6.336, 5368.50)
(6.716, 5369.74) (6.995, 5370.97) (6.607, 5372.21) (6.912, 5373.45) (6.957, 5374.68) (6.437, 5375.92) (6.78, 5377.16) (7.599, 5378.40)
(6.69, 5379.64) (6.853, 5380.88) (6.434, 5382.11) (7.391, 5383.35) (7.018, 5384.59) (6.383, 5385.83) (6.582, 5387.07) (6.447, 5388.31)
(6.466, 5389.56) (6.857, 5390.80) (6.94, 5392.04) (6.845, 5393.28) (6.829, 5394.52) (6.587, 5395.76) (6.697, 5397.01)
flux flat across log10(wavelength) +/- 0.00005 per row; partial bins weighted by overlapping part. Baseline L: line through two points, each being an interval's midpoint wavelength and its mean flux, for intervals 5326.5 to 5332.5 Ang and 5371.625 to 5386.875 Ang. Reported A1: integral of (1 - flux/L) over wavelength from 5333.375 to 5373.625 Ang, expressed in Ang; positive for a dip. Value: -3.8 Ang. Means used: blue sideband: 6.22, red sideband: 6.83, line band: 7.13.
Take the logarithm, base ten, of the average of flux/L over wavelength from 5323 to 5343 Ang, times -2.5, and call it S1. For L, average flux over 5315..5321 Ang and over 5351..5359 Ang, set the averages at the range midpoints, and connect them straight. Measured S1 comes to 0.136 mag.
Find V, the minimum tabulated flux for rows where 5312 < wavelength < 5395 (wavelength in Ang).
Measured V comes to 5.714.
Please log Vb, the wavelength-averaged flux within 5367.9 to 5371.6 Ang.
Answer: 6.68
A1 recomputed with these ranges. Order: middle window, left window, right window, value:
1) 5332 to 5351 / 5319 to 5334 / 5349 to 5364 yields 0.6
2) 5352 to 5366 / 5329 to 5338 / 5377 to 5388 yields -2.1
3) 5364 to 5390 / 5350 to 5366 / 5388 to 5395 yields 1.1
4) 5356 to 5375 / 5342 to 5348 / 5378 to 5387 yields -1.1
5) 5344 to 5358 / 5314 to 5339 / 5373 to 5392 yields -1.2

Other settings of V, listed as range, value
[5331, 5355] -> 6.028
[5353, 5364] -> 6.792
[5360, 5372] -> 6.336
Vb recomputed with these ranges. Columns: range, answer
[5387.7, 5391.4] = 6.57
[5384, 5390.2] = 6.57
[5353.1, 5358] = 7.93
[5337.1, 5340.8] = 6.57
